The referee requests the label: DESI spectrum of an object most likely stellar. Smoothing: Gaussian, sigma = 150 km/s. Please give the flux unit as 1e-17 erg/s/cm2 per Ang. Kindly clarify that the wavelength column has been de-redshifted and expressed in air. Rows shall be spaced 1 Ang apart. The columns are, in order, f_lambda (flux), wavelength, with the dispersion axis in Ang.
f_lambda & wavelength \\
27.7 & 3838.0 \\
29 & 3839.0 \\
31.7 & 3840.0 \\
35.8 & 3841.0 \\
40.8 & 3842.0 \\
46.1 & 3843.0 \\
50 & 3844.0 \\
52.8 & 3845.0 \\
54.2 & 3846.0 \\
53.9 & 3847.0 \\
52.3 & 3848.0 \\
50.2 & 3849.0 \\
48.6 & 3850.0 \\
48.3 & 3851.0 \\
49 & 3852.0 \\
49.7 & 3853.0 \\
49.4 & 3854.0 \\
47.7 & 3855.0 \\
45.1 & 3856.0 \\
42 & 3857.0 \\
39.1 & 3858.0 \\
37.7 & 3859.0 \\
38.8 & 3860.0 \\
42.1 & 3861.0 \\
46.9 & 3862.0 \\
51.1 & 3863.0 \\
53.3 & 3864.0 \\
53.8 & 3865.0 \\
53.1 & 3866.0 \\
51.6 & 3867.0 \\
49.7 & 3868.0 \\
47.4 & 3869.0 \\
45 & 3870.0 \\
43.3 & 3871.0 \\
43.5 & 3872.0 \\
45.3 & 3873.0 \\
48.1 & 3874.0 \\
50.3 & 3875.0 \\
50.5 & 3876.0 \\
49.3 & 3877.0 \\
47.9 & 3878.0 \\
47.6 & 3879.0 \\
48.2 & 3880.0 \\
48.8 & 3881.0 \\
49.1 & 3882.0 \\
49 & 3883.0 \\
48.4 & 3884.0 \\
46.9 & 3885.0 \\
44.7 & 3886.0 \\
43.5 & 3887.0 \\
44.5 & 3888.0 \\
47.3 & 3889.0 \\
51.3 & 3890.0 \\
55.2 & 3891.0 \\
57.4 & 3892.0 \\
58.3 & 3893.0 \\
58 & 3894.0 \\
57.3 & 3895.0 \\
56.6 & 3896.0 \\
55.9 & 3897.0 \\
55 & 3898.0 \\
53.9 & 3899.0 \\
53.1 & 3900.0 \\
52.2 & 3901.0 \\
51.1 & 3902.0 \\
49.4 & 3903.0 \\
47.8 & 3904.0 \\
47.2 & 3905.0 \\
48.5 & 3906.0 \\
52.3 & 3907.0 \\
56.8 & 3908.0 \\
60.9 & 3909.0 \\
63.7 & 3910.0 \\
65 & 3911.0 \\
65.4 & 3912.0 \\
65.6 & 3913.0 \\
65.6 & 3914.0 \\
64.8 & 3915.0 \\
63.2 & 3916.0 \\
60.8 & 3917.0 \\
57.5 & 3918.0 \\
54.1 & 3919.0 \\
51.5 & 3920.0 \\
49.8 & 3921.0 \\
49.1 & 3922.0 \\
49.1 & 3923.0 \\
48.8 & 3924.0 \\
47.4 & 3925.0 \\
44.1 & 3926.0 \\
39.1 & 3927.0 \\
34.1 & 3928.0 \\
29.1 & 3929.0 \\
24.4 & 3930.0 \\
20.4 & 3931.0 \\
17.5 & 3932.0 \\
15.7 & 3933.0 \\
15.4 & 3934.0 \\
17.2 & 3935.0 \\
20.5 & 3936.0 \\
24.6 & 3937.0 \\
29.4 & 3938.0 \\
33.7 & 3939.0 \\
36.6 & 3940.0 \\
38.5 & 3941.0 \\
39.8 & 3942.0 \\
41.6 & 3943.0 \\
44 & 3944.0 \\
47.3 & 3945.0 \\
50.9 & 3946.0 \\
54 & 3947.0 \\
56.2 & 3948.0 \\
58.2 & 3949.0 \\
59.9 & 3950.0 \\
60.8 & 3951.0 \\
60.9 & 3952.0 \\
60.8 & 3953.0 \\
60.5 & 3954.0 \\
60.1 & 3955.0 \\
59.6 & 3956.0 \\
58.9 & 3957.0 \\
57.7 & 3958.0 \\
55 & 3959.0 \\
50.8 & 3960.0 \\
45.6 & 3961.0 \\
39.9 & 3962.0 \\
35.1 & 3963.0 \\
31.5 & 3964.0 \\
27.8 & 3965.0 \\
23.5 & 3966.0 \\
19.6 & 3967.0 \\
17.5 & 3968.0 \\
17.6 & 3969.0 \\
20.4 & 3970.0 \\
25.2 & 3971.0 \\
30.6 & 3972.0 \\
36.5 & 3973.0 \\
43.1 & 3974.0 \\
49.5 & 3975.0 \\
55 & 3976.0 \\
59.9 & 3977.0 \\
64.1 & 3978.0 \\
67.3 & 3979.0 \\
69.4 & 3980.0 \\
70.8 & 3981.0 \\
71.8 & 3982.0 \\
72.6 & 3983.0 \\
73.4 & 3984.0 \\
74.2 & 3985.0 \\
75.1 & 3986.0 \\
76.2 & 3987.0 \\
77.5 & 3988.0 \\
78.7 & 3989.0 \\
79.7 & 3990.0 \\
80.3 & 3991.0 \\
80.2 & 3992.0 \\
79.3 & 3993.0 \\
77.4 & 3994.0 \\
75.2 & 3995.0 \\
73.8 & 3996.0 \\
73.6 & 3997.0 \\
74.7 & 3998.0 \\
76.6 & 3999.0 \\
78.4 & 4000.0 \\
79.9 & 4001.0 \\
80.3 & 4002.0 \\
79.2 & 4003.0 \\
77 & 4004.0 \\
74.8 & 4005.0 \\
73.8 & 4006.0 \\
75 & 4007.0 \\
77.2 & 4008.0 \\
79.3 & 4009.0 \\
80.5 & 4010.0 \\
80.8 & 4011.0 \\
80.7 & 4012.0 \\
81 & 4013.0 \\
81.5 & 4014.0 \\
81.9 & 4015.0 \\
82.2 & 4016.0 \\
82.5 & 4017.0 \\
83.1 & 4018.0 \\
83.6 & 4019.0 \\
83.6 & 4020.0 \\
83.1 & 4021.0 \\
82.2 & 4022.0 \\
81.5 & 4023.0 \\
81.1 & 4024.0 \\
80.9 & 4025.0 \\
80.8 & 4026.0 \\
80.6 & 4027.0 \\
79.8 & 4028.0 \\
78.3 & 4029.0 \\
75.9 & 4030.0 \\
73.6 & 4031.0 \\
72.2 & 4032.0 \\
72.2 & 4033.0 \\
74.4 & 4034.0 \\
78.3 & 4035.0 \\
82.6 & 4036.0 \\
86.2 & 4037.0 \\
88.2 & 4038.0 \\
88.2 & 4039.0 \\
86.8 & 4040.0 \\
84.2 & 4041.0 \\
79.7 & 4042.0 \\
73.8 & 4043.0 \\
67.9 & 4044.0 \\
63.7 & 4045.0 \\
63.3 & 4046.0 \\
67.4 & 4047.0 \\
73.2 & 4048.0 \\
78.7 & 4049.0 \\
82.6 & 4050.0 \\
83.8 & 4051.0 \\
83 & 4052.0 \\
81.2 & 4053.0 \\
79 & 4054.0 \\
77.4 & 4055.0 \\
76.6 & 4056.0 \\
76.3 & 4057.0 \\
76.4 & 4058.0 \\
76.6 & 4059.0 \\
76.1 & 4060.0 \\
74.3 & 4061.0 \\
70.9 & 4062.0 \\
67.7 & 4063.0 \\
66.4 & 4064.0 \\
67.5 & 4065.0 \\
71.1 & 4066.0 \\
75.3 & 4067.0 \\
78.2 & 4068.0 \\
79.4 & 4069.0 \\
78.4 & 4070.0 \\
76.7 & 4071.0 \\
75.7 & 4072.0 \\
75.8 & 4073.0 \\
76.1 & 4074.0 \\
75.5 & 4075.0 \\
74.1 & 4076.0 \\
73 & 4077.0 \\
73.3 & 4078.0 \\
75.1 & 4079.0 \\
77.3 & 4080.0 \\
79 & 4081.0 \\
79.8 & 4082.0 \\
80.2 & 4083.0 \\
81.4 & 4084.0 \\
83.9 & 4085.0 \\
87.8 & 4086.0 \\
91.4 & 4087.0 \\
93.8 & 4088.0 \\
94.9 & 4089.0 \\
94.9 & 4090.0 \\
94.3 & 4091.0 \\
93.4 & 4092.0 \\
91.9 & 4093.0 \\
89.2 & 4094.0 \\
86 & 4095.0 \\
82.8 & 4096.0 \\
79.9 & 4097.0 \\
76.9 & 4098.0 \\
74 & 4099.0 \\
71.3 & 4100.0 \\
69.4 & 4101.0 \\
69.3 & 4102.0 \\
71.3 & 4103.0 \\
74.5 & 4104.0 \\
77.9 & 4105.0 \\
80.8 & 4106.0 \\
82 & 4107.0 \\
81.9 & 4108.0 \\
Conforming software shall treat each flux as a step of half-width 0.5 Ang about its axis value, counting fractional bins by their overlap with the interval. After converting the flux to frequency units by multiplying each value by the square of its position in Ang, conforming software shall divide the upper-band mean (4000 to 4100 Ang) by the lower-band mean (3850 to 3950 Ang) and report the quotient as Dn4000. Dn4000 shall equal 1.81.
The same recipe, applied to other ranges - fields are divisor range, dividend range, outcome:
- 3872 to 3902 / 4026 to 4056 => 1.66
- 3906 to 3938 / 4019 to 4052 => 1.86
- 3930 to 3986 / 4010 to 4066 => 1.82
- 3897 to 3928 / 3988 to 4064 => 1.53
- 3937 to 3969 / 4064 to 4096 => 1.93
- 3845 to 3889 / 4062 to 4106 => 1.85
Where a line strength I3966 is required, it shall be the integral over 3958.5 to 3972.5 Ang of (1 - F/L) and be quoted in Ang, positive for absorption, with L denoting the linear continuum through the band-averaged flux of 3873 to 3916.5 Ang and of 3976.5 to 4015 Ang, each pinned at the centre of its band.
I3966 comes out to 7.6 Ang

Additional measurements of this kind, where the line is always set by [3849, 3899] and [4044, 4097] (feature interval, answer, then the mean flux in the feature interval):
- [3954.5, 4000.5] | 5.41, 57.4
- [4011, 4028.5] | -2.64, 81.7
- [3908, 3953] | 9.06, 45.7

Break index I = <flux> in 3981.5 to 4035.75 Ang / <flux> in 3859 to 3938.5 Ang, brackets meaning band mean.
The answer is 1.6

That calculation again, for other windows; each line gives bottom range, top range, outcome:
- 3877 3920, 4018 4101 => 1.46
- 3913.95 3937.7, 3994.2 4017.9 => 1.98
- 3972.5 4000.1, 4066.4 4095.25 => 1.17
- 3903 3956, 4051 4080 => 1.61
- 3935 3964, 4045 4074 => 1.60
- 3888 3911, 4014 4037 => 1.48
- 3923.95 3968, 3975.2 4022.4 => 1.89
